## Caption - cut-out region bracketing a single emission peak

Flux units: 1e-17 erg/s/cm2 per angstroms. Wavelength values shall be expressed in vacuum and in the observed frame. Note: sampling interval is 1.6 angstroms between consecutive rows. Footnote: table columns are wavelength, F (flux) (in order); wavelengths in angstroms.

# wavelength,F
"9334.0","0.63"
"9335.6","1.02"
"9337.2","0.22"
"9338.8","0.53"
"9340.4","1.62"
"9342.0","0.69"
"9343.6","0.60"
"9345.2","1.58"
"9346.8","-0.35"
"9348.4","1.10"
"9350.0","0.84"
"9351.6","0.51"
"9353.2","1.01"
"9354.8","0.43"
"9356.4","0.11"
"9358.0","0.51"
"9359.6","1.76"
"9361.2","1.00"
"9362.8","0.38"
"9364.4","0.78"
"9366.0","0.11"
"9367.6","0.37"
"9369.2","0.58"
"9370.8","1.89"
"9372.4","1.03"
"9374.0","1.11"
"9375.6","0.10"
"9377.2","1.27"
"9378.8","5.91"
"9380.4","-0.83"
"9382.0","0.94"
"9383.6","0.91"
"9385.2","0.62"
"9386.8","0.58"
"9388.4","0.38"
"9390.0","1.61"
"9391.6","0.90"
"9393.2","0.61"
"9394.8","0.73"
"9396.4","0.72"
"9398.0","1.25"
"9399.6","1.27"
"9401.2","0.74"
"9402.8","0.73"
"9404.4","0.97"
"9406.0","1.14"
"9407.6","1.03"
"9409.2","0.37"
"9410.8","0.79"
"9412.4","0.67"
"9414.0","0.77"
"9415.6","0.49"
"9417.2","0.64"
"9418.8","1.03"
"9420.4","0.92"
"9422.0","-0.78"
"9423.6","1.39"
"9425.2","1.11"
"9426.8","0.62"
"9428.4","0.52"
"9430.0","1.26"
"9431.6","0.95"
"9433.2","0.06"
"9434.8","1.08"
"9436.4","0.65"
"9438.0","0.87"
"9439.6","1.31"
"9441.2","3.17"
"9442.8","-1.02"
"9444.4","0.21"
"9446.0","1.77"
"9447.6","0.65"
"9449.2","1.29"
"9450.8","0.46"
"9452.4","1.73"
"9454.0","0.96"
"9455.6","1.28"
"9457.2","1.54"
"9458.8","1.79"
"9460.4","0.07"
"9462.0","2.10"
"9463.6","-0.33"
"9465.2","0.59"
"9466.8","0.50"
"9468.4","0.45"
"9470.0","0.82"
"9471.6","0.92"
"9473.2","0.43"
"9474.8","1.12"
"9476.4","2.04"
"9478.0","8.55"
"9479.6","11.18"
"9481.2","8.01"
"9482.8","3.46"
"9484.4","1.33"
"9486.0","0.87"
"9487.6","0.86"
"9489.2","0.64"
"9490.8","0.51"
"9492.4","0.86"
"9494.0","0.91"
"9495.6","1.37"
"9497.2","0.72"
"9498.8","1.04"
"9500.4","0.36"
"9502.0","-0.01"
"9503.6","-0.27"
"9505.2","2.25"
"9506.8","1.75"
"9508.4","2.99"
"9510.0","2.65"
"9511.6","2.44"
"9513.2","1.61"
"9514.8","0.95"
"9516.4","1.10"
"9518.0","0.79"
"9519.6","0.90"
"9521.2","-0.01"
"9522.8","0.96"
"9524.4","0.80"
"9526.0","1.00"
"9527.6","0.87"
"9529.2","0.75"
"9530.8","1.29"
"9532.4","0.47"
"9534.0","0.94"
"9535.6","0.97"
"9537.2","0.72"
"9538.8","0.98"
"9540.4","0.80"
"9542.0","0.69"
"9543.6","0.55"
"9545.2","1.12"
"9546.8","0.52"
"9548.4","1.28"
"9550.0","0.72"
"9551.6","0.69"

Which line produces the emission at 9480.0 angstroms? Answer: H-alpha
